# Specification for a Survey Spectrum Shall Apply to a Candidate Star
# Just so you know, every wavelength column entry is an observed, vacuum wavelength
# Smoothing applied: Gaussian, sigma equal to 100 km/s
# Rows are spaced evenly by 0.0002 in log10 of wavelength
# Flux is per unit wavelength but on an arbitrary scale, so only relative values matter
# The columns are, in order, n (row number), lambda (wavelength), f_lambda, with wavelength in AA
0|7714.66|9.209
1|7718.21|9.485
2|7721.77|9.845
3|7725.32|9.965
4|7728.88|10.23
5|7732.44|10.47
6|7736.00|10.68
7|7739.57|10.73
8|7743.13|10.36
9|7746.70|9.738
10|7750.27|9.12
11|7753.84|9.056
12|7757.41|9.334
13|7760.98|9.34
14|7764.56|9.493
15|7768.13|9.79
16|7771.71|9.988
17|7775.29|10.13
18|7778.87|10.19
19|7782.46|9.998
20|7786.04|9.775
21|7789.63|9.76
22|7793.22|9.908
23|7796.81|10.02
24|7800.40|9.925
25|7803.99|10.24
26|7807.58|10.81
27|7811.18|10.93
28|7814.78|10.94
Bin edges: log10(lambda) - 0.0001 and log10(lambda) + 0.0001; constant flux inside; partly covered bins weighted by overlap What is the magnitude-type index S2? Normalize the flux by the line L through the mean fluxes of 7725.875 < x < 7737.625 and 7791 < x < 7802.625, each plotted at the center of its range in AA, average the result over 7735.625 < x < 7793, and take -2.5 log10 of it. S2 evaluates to 0.04 mag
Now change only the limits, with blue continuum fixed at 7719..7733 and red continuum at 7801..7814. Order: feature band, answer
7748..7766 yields 0.110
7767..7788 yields 0.046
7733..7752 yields 0.002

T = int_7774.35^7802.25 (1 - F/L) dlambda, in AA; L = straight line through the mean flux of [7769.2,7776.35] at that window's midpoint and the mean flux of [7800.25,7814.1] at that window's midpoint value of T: 0.8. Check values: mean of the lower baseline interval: 10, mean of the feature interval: 9.96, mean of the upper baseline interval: 10.6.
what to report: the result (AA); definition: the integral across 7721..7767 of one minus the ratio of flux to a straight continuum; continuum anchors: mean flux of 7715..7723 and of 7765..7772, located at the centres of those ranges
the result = -0.9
